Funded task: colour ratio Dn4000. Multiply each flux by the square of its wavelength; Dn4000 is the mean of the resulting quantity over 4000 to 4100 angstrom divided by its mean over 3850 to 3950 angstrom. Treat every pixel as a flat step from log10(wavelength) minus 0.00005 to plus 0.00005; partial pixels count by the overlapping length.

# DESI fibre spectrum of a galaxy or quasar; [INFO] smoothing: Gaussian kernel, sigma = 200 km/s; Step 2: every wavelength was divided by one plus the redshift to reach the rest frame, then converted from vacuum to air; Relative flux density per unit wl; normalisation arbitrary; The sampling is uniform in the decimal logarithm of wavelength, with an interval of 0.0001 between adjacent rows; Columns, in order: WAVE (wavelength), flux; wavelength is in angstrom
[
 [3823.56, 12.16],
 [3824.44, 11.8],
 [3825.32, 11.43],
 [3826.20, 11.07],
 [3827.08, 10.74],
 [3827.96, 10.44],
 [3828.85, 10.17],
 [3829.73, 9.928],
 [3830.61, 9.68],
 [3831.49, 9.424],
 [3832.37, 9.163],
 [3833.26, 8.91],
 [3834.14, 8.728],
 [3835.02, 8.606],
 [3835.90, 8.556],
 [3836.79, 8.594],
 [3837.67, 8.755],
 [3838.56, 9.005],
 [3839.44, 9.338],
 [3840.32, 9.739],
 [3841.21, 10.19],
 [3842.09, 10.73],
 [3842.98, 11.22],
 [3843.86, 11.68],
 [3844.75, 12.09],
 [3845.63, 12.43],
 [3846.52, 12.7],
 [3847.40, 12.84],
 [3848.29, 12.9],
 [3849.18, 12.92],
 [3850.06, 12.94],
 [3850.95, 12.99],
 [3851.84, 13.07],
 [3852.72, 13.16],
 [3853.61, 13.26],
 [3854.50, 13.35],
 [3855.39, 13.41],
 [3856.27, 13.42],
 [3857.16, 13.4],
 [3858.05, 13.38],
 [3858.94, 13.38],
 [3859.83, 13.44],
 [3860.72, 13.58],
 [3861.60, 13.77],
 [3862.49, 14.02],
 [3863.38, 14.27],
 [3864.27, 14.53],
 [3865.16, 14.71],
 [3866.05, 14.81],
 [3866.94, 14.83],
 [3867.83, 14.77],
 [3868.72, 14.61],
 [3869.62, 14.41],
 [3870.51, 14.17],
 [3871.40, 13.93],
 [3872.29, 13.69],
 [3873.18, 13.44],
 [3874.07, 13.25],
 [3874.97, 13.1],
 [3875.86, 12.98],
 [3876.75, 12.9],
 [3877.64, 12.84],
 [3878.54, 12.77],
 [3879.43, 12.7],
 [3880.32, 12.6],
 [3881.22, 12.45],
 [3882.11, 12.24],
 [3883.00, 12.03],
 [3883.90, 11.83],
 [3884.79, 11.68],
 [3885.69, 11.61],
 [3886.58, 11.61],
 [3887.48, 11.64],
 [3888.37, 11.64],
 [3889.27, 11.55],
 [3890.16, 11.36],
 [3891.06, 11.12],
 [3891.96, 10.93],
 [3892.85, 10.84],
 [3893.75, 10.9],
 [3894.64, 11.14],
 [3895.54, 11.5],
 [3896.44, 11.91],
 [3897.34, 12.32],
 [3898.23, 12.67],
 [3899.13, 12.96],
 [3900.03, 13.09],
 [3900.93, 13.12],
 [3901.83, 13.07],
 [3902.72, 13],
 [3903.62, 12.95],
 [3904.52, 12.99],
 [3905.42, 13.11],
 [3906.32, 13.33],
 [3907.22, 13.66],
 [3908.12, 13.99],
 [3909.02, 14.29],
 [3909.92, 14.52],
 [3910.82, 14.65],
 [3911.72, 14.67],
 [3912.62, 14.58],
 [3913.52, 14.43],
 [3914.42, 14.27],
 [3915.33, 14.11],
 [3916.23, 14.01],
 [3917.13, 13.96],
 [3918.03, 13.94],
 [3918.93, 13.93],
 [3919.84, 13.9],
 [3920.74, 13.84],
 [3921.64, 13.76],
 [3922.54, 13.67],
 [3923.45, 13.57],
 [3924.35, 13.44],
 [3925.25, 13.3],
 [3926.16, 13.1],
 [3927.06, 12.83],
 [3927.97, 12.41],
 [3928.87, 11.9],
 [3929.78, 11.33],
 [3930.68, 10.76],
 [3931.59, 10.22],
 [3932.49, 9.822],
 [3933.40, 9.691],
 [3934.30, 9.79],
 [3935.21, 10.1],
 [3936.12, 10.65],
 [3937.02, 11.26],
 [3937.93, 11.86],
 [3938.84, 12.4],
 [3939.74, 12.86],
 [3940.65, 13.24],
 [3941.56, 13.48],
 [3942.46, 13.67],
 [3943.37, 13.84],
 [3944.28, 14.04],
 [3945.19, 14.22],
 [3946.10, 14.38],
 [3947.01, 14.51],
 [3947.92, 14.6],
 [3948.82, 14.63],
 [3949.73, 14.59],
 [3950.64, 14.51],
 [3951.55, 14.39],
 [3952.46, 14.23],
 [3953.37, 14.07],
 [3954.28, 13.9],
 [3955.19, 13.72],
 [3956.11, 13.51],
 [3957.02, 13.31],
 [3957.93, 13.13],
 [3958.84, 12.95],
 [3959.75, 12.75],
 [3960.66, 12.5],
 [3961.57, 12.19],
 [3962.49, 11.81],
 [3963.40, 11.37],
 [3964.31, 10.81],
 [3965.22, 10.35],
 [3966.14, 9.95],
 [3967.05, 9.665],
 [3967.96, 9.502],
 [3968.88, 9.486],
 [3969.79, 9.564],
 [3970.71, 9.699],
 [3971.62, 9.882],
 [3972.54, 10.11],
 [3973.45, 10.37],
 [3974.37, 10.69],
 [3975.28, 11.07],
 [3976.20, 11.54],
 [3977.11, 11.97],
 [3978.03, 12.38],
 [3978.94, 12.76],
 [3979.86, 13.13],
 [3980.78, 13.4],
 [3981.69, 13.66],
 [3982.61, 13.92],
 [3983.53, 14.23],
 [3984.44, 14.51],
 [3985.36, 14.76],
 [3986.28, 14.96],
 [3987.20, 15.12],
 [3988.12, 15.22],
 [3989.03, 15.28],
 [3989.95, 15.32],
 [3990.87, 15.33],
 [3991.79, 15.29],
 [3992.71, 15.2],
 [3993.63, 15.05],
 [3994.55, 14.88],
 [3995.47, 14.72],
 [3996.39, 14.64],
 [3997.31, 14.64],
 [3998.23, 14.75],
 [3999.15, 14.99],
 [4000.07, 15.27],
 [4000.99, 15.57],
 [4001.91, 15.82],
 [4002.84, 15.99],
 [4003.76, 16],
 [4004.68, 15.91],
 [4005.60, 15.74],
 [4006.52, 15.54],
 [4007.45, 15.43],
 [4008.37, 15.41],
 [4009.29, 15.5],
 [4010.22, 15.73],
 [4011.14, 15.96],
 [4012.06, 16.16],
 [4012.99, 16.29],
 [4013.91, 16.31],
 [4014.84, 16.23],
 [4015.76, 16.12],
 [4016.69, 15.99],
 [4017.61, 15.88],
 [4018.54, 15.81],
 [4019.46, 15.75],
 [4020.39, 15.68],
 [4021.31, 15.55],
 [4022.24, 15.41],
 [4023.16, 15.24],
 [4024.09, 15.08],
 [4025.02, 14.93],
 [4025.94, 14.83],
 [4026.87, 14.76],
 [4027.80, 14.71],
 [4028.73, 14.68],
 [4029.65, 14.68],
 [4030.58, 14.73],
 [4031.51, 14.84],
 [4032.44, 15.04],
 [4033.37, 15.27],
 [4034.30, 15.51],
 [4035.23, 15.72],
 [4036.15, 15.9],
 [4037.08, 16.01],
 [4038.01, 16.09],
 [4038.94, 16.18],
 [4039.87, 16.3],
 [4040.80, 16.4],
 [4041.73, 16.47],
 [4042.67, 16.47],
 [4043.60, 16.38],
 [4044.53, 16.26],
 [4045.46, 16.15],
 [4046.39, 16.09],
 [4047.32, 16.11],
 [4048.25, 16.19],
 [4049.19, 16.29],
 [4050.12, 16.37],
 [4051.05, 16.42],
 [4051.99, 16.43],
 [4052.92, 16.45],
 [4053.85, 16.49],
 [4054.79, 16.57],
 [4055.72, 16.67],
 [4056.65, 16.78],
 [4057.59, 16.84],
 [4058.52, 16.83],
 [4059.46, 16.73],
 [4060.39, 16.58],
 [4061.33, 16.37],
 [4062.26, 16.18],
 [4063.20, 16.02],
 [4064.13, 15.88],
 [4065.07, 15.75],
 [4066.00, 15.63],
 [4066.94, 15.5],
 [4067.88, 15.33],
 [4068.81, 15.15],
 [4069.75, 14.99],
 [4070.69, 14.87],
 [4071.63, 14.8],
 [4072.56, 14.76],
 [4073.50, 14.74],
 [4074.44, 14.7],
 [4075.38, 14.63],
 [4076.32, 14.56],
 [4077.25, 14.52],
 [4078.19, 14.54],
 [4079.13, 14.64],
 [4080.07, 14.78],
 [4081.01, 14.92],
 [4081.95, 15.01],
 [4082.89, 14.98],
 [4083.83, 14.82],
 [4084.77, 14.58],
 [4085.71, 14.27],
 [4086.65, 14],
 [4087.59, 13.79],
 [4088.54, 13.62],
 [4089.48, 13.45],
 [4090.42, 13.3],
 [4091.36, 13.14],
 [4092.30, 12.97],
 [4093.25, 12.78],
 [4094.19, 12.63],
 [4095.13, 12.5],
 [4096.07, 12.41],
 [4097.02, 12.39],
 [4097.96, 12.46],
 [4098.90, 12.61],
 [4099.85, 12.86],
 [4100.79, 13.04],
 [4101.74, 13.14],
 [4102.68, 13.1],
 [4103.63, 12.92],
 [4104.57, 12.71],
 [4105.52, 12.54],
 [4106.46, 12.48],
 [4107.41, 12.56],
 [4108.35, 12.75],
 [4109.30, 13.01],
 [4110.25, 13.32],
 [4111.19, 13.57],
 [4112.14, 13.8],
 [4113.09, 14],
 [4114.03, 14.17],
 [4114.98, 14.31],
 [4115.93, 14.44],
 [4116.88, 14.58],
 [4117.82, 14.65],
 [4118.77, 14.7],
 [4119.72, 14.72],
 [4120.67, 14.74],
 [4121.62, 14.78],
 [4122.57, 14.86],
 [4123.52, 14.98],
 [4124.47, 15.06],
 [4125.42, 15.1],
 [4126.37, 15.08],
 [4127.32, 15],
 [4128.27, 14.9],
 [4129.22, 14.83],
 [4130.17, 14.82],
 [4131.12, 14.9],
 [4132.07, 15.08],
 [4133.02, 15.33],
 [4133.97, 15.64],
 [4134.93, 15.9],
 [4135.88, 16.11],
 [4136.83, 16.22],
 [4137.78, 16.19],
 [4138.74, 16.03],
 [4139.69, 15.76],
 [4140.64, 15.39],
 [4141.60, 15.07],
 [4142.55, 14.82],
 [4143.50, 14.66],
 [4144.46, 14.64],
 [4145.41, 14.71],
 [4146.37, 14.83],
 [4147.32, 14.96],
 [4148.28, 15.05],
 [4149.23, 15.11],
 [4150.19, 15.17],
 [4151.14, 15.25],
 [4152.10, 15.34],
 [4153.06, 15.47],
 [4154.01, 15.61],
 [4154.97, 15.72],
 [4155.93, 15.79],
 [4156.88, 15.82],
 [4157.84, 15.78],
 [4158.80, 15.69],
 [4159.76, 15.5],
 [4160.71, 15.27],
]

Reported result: 1.27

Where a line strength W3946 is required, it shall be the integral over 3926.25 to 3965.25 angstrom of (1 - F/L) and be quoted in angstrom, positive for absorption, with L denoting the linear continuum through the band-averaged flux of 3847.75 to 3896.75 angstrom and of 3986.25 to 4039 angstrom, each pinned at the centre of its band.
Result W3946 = 4.3 angstrom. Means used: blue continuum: 12.9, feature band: 12.7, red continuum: 15.4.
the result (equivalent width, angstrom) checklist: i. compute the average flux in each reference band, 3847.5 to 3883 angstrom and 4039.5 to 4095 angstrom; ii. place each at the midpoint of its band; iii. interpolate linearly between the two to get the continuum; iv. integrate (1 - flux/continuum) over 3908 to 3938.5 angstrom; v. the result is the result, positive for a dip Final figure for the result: 2.55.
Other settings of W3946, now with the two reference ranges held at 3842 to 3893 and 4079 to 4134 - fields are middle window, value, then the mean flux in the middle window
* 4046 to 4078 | -4.85 angstrom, 15.8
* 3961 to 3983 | 3.53 angstrom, 11.2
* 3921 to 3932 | 0.51 angstrom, 12.6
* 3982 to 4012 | -3.90 angstrom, 15.2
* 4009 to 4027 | -2.82 angstrom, 15.7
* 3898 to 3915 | -0.75 angstrom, 13.7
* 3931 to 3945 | 1.47 angstrom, 11.8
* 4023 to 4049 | -3.80 angstrom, 15.6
